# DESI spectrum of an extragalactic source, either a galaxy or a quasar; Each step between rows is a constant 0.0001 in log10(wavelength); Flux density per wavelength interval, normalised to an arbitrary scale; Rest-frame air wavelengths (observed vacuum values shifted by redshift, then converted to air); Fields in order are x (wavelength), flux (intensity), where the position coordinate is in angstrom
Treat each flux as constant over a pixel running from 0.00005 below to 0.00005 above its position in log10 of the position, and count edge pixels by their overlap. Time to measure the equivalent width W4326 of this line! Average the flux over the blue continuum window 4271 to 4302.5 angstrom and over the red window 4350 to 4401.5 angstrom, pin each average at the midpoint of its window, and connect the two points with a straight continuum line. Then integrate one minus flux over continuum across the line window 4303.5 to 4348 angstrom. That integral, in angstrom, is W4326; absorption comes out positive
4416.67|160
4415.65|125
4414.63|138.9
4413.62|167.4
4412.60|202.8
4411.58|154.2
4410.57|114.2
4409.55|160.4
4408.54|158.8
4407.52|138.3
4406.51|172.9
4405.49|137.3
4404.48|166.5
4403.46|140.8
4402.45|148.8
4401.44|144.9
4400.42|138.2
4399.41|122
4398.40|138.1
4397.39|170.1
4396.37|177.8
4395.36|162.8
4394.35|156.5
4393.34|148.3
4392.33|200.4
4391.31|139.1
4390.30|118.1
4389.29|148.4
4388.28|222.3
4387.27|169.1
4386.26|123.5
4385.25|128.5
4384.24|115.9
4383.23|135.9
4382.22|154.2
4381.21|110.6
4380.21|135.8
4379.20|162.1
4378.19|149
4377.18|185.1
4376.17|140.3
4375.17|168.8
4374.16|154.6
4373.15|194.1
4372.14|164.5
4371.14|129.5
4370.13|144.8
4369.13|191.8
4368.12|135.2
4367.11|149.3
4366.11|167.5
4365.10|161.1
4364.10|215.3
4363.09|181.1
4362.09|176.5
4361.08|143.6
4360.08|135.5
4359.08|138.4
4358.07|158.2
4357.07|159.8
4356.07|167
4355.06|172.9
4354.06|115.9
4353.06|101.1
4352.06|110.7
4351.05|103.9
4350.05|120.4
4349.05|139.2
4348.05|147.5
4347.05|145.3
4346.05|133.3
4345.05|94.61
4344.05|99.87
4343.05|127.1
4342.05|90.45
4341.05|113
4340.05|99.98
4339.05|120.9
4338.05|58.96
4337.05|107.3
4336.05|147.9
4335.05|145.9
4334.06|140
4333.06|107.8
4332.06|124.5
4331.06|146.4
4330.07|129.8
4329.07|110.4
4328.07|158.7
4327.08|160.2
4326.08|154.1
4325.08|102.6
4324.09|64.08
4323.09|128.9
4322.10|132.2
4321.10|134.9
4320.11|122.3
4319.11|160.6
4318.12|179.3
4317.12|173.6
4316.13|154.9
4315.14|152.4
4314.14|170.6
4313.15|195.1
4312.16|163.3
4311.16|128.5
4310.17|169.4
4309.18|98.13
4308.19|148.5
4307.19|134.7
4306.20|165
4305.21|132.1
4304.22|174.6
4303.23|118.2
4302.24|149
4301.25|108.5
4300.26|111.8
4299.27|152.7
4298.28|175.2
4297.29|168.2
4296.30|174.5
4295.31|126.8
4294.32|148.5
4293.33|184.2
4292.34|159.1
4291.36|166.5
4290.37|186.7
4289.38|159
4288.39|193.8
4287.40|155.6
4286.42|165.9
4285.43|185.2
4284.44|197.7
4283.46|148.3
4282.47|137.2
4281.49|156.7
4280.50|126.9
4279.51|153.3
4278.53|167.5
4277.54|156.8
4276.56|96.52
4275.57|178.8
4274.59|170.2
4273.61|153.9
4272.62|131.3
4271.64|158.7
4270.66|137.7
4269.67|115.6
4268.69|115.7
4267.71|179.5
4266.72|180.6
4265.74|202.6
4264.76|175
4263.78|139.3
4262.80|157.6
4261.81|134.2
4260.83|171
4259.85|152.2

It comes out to 5.81 angstrom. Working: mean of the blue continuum 156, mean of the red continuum 151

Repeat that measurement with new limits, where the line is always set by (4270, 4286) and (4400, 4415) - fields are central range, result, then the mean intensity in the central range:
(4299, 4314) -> 0.9 angstrom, 144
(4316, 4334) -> 2.0 angstrom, 136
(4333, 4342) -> 2.2 angstrom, 115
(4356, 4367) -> -0.8 angstrom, 163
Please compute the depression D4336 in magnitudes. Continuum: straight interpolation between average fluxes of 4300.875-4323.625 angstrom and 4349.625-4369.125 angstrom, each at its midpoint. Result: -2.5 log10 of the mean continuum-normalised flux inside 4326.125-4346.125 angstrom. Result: 0.219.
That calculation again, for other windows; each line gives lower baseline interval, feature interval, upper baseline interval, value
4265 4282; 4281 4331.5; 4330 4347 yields -0.12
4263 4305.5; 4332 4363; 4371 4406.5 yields 0.19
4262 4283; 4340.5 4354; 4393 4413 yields 0.28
